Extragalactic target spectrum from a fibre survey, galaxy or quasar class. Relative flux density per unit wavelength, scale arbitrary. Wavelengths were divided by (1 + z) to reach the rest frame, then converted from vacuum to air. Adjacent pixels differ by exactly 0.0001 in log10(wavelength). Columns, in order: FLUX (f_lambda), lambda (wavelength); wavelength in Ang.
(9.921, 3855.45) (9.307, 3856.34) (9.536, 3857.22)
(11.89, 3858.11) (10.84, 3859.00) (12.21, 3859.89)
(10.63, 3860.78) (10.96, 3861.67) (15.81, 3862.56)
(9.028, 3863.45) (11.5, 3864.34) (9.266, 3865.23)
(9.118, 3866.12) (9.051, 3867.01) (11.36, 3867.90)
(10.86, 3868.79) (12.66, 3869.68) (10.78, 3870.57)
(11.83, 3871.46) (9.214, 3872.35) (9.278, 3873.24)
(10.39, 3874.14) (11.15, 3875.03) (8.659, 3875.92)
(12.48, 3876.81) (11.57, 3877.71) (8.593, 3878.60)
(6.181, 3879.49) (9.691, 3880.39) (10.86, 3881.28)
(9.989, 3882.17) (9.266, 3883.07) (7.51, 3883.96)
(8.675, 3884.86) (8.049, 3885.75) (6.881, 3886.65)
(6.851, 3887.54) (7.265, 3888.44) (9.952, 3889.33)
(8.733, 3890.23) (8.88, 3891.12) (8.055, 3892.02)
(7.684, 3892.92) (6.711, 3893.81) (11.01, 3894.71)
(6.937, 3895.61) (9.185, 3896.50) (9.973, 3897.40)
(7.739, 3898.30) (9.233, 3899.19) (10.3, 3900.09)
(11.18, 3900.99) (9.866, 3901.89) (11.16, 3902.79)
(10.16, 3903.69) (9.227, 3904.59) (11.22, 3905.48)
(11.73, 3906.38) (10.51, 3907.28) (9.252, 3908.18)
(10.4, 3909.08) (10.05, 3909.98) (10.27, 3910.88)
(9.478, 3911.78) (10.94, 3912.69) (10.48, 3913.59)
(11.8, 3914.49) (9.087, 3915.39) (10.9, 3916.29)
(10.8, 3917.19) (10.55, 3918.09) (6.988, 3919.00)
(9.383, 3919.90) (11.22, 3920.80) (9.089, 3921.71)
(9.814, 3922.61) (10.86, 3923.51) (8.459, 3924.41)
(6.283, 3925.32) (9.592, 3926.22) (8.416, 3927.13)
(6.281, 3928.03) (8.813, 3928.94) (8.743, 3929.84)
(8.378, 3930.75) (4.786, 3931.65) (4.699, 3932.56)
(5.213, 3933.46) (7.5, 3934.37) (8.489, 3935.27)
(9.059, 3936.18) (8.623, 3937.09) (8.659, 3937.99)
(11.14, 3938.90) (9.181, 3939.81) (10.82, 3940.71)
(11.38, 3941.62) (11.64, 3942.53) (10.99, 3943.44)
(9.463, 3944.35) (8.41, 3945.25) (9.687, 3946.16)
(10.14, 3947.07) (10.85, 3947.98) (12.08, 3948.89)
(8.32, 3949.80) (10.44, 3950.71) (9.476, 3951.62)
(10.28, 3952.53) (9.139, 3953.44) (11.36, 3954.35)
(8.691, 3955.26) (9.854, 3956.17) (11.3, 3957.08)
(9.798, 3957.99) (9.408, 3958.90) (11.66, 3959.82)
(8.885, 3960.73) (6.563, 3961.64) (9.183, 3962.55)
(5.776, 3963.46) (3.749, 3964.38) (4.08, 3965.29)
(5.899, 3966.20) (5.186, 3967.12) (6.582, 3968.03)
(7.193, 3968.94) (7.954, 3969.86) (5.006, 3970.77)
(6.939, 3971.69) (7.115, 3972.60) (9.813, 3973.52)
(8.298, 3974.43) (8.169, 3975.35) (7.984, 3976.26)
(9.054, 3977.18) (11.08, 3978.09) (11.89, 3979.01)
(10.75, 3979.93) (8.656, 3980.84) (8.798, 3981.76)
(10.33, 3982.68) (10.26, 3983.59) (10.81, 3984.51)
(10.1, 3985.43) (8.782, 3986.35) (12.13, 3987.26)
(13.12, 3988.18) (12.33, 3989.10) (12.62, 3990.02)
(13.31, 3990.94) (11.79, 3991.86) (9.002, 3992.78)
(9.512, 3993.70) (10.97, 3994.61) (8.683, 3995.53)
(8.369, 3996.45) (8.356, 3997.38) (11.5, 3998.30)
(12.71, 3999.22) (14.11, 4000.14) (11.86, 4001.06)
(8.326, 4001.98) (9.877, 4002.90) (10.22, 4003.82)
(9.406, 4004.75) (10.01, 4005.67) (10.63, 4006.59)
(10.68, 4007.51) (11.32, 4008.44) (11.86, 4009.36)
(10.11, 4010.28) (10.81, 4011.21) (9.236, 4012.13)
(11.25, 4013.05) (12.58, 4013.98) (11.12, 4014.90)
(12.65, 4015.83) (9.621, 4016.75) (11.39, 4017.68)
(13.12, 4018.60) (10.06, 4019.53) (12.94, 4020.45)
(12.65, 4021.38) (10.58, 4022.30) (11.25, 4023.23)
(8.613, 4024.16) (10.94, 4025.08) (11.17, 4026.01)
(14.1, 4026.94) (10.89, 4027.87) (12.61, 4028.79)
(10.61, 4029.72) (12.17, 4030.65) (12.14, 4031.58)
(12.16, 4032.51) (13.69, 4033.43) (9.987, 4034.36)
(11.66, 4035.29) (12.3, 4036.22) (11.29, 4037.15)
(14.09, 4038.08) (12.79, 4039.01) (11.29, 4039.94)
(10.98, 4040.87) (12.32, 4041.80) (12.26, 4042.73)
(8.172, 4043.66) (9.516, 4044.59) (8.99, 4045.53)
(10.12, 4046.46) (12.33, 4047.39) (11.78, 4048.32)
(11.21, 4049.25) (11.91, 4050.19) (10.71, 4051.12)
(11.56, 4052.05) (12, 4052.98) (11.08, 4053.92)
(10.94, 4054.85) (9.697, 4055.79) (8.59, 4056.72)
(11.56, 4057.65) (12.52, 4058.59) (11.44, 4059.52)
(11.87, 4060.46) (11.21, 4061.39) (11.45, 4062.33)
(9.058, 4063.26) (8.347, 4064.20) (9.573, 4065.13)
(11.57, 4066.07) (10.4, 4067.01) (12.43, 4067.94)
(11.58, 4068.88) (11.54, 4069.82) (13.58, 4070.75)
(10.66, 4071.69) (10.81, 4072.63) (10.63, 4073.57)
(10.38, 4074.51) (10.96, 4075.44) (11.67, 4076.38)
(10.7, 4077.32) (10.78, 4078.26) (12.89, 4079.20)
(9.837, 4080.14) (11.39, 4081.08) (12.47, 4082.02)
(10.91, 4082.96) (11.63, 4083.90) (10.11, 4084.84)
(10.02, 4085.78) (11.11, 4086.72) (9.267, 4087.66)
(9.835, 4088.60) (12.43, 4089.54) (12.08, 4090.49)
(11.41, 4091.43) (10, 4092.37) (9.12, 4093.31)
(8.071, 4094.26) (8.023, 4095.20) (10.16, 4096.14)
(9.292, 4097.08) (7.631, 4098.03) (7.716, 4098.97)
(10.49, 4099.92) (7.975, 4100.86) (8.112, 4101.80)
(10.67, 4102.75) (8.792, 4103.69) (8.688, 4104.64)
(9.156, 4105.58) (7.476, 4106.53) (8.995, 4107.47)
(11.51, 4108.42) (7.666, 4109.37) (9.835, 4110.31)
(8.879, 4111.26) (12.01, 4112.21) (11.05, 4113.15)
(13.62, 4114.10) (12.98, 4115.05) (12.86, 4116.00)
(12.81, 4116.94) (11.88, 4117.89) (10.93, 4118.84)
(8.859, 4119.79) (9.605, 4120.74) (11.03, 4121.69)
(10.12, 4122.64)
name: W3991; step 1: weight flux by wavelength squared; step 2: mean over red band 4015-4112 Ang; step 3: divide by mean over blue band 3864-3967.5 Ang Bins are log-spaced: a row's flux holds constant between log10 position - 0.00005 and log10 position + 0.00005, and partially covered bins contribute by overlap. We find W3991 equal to 1.25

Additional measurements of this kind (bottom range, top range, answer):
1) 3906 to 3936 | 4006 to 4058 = 1.32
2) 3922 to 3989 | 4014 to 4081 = 1.32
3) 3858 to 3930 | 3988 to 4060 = 1.23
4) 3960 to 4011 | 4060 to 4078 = 1.21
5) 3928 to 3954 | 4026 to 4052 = 1.33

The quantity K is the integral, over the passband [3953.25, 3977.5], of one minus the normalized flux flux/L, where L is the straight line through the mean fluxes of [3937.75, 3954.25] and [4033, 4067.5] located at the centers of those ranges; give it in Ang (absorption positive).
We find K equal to 5.63 Ang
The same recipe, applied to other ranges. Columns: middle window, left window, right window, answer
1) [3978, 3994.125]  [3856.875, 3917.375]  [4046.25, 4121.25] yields -1.0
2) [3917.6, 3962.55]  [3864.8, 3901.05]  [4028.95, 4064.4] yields 3.6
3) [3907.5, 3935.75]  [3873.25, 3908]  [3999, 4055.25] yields 2.3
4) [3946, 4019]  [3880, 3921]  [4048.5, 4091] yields 3.3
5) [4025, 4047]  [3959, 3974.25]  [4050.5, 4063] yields -3.0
